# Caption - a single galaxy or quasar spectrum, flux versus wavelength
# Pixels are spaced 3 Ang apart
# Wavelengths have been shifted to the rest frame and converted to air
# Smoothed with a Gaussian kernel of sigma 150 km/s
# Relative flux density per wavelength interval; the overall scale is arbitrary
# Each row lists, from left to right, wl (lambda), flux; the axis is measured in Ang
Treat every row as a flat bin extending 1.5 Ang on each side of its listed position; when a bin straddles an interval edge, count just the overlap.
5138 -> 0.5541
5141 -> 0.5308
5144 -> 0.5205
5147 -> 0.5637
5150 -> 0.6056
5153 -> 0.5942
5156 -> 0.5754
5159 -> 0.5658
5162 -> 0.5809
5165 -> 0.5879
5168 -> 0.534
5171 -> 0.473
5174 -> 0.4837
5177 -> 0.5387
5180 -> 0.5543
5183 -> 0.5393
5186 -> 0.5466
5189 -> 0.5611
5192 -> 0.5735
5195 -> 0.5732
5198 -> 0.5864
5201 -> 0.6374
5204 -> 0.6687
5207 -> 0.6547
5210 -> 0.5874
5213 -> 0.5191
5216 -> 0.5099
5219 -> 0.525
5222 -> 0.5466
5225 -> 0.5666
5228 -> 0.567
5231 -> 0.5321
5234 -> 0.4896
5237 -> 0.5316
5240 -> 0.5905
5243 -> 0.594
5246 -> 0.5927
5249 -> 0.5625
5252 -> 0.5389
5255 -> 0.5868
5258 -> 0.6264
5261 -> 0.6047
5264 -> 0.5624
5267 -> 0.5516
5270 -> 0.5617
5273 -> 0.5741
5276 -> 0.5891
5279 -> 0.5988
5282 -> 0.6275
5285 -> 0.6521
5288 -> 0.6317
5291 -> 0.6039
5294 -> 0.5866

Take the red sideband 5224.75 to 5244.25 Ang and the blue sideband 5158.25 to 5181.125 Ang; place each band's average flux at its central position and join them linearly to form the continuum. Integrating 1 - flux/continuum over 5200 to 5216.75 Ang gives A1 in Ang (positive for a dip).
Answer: -1.61 Ang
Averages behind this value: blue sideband 0.539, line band 0.599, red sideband 0.552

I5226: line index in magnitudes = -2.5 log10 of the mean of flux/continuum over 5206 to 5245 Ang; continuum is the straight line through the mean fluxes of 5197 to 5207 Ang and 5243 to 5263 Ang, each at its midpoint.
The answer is 0.109 mag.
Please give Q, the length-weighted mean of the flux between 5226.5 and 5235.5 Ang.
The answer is 0.53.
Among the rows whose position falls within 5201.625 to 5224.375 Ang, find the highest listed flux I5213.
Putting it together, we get 0.6687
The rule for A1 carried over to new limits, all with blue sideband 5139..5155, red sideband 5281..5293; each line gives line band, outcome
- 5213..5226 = 1.4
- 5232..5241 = 1.0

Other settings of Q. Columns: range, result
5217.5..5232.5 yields 0.547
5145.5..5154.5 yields 0.588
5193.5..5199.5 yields 0.58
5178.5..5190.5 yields 0.55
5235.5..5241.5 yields 0.561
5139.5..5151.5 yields 0.555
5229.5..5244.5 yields 0.548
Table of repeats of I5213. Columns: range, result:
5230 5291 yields 0.6521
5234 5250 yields 0.594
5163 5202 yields 0.6374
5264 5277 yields 0.5891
